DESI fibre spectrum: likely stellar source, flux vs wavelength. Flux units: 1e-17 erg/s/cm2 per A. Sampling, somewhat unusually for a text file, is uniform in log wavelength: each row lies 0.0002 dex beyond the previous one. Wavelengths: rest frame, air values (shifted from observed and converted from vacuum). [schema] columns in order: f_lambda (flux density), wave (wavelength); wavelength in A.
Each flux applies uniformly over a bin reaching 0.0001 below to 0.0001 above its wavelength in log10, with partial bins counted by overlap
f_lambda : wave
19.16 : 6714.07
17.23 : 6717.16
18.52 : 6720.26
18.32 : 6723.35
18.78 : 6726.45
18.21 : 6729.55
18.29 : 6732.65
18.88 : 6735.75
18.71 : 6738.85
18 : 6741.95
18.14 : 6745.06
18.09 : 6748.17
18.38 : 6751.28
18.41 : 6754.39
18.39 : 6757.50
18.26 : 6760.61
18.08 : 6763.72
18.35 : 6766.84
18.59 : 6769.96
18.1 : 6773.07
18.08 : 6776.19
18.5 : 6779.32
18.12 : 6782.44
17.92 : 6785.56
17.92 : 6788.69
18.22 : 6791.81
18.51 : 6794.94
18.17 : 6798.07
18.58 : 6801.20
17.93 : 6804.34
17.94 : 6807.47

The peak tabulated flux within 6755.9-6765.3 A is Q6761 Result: 18.39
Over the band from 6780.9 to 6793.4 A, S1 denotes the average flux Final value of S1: 18.1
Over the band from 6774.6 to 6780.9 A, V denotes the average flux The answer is 18.3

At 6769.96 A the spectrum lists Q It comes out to 18.59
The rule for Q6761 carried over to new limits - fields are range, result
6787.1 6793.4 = 18.22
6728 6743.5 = 18.88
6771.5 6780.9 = 18.5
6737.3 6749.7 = 18.71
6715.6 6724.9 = 18.52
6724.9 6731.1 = 18.78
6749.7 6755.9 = 18.41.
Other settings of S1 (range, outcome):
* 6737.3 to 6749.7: 18.2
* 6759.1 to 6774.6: 18.3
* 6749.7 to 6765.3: 18.3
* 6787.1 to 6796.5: 18.2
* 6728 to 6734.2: 18.2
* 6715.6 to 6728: 18.2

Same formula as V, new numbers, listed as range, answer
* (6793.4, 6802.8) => 18.4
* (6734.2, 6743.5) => 18.5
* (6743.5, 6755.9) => 18.2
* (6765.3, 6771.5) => 18.5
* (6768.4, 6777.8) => 18.3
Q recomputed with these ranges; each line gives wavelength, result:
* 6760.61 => 18.26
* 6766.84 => 18.35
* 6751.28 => 18.38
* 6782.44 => 18.12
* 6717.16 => 17.23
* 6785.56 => 17.92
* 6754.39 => 18.41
